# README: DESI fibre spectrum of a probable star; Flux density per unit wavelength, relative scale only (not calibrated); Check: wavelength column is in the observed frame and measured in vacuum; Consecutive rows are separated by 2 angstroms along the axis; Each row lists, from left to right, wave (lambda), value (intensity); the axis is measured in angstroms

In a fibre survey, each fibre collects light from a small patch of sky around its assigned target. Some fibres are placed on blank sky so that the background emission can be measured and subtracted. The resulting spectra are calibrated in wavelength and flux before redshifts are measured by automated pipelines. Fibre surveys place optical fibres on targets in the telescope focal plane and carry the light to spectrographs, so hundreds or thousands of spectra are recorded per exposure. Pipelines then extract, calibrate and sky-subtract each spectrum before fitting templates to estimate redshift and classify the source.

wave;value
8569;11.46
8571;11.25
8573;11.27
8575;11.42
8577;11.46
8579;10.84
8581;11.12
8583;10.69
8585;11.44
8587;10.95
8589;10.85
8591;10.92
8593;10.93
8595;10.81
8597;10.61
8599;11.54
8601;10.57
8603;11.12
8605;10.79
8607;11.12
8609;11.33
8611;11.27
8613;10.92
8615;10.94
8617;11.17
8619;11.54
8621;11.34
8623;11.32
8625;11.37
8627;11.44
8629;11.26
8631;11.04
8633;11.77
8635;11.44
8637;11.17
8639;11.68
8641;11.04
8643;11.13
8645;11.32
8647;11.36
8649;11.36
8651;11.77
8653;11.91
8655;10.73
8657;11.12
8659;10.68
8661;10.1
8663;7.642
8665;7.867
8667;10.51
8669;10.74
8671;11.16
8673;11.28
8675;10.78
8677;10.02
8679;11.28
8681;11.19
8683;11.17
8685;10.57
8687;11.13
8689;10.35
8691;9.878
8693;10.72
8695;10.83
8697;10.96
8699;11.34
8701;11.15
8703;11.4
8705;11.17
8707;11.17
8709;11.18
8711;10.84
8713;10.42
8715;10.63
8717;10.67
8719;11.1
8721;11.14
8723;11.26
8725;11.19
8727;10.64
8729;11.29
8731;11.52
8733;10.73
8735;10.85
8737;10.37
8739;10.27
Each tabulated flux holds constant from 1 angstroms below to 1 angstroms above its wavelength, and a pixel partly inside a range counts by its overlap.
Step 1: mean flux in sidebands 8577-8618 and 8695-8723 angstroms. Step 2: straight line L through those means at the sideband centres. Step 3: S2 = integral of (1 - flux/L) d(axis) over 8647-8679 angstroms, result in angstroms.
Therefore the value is 1.3 angstroms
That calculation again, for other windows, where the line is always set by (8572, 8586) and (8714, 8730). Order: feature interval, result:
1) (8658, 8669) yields 1.57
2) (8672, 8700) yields 0.55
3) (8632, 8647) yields -0.36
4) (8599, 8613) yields 0.10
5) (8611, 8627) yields -0.17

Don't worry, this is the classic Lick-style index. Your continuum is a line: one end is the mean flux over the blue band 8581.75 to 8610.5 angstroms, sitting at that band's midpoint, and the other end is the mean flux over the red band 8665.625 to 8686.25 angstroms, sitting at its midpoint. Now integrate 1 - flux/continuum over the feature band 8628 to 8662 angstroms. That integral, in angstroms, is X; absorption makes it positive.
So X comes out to -1.1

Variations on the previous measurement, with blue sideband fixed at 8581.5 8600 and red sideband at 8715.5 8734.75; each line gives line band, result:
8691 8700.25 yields 0.1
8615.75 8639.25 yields -0.8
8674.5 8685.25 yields 0.2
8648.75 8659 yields -0.3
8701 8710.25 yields -0.2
